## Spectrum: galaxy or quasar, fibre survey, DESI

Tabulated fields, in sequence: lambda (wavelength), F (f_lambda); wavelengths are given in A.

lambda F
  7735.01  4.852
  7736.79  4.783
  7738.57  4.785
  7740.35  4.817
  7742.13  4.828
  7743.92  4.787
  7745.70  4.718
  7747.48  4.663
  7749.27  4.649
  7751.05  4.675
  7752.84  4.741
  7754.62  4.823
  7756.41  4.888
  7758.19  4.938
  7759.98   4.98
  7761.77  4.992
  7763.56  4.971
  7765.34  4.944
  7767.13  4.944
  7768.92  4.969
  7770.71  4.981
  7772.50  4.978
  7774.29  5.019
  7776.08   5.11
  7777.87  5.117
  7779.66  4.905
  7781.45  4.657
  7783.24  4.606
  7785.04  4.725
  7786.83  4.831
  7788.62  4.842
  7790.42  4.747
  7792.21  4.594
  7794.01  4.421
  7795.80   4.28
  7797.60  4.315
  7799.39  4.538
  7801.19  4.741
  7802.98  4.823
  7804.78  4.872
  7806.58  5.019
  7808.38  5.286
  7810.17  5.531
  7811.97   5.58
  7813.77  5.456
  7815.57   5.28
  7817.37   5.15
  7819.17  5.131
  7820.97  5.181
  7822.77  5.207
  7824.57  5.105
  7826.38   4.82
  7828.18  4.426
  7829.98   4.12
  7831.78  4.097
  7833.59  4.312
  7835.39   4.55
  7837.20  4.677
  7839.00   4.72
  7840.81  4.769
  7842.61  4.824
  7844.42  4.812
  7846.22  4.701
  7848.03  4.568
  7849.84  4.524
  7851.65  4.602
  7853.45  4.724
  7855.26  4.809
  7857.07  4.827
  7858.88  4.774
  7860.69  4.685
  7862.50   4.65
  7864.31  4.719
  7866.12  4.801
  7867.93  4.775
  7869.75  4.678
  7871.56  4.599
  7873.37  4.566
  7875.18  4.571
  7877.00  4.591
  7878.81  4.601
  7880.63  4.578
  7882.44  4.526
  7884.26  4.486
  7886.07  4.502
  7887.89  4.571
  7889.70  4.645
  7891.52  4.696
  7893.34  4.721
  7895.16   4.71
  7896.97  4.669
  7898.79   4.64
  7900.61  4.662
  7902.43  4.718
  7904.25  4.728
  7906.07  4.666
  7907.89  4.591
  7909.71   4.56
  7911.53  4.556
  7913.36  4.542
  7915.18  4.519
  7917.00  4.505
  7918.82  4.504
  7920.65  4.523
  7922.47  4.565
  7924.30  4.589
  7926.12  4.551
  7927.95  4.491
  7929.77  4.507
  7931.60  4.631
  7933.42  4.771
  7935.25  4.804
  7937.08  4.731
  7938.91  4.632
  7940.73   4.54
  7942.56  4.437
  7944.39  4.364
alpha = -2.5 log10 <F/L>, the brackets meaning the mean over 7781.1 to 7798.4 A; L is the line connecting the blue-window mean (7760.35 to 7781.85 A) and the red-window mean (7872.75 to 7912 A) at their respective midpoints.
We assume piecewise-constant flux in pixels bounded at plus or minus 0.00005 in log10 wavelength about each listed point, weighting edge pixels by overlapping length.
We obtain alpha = 0.073 mag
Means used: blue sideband 4.97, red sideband 4.62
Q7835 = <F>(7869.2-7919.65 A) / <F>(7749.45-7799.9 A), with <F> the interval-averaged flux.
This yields 0.96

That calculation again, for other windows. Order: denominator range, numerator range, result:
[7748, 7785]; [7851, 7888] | 0.95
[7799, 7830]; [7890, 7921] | 0.92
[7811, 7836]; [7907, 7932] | 0.93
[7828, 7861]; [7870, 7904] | 1.00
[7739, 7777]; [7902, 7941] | 0.94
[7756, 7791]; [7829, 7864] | 0.94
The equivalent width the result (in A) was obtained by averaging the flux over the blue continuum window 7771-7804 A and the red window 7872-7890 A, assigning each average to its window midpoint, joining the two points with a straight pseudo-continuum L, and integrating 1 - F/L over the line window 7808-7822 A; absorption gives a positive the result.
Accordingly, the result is -1.9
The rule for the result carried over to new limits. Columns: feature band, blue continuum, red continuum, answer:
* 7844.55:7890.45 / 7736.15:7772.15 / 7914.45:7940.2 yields 0.4 A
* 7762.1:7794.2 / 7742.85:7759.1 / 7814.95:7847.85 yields -0.7 A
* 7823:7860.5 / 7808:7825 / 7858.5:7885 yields 2.6 A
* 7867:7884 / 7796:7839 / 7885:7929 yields 0.3 A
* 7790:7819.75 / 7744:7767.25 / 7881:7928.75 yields -1.1 A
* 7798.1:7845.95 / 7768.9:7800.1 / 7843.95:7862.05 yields -1.6 A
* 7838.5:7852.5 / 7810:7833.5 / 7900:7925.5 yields 0.5 A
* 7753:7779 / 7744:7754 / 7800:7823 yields -0.7 A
